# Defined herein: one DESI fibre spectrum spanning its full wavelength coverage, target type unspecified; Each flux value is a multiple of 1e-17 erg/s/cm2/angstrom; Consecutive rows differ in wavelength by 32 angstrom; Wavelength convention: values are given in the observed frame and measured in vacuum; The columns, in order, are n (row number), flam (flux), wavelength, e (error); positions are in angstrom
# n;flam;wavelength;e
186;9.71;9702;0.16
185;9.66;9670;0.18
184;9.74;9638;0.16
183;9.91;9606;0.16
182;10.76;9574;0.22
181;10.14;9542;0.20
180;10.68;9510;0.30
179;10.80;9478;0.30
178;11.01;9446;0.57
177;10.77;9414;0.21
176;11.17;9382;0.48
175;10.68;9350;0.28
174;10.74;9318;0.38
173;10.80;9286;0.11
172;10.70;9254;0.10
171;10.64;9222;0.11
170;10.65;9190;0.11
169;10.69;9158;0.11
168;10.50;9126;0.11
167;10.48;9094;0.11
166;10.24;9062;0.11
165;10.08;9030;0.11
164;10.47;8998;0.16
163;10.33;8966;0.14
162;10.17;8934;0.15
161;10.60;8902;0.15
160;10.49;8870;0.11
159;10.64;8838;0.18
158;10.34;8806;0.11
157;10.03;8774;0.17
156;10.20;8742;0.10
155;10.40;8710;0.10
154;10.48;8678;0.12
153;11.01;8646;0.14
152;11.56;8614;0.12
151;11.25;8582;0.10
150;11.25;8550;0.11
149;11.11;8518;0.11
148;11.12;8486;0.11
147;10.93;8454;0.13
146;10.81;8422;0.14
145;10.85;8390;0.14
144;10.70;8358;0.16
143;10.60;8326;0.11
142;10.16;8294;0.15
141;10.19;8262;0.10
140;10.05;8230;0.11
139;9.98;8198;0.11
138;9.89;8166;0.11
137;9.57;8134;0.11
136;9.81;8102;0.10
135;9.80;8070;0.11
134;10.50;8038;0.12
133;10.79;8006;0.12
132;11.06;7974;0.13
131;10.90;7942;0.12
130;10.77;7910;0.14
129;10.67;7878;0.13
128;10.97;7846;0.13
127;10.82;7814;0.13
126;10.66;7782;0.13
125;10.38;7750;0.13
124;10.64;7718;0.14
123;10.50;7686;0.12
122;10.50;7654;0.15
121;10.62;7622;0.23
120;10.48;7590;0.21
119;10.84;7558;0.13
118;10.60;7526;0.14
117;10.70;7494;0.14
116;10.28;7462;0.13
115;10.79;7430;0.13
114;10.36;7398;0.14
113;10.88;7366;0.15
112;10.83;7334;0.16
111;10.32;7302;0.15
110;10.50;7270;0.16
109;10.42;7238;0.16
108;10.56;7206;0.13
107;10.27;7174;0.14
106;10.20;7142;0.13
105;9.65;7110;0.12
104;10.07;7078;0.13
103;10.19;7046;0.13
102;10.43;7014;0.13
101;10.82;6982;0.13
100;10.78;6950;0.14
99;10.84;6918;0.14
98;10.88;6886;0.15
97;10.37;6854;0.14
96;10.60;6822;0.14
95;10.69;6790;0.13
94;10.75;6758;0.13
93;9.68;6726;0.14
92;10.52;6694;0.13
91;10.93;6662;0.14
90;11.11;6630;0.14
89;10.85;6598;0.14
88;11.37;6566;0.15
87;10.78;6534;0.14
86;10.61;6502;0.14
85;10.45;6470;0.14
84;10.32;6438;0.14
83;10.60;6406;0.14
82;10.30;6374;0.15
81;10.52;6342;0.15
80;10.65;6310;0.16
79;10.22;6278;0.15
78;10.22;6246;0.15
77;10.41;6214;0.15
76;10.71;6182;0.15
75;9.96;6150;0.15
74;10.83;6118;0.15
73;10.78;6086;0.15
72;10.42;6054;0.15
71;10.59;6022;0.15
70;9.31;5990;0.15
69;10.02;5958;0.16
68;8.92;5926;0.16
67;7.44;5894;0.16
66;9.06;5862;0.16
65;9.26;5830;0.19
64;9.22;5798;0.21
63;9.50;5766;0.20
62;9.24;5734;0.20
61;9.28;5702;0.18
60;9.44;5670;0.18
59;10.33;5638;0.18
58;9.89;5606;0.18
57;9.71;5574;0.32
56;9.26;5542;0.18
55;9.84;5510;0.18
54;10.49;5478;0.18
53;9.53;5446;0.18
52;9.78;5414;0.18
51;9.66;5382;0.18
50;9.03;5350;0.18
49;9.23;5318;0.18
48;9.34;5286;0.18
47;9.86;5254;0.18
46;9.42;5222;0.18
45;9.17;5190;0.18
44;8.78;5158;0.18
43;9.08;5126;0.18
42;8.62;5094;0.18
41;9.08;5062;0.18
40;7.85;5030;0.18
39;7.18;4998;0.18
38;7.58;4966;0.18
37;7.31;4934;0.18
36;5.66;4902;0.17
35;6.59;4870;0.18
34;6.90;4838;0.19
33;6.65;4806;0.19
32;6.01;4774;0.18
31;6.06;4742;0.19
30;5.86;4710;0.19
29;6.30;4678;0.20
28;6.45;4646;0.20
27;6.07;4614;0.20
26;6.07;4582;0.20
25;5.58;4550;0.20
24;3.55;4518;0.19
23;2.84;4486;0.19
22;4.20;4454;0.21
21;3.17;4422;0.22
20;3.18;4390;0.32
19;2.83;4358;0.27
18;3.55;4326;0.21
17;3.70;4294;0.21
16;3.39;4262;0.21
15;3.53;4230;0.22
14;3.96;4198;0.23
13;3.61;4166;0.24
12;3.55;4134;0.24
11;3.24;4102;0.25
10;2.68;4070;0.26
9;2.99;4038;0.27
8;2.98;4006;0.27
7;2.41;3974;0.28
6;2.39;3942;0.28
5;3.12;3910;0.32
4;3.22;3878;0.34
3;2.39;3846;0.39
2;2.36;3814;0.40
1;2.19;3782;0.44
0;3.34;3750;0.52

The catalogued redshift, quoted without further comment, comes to 0.139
